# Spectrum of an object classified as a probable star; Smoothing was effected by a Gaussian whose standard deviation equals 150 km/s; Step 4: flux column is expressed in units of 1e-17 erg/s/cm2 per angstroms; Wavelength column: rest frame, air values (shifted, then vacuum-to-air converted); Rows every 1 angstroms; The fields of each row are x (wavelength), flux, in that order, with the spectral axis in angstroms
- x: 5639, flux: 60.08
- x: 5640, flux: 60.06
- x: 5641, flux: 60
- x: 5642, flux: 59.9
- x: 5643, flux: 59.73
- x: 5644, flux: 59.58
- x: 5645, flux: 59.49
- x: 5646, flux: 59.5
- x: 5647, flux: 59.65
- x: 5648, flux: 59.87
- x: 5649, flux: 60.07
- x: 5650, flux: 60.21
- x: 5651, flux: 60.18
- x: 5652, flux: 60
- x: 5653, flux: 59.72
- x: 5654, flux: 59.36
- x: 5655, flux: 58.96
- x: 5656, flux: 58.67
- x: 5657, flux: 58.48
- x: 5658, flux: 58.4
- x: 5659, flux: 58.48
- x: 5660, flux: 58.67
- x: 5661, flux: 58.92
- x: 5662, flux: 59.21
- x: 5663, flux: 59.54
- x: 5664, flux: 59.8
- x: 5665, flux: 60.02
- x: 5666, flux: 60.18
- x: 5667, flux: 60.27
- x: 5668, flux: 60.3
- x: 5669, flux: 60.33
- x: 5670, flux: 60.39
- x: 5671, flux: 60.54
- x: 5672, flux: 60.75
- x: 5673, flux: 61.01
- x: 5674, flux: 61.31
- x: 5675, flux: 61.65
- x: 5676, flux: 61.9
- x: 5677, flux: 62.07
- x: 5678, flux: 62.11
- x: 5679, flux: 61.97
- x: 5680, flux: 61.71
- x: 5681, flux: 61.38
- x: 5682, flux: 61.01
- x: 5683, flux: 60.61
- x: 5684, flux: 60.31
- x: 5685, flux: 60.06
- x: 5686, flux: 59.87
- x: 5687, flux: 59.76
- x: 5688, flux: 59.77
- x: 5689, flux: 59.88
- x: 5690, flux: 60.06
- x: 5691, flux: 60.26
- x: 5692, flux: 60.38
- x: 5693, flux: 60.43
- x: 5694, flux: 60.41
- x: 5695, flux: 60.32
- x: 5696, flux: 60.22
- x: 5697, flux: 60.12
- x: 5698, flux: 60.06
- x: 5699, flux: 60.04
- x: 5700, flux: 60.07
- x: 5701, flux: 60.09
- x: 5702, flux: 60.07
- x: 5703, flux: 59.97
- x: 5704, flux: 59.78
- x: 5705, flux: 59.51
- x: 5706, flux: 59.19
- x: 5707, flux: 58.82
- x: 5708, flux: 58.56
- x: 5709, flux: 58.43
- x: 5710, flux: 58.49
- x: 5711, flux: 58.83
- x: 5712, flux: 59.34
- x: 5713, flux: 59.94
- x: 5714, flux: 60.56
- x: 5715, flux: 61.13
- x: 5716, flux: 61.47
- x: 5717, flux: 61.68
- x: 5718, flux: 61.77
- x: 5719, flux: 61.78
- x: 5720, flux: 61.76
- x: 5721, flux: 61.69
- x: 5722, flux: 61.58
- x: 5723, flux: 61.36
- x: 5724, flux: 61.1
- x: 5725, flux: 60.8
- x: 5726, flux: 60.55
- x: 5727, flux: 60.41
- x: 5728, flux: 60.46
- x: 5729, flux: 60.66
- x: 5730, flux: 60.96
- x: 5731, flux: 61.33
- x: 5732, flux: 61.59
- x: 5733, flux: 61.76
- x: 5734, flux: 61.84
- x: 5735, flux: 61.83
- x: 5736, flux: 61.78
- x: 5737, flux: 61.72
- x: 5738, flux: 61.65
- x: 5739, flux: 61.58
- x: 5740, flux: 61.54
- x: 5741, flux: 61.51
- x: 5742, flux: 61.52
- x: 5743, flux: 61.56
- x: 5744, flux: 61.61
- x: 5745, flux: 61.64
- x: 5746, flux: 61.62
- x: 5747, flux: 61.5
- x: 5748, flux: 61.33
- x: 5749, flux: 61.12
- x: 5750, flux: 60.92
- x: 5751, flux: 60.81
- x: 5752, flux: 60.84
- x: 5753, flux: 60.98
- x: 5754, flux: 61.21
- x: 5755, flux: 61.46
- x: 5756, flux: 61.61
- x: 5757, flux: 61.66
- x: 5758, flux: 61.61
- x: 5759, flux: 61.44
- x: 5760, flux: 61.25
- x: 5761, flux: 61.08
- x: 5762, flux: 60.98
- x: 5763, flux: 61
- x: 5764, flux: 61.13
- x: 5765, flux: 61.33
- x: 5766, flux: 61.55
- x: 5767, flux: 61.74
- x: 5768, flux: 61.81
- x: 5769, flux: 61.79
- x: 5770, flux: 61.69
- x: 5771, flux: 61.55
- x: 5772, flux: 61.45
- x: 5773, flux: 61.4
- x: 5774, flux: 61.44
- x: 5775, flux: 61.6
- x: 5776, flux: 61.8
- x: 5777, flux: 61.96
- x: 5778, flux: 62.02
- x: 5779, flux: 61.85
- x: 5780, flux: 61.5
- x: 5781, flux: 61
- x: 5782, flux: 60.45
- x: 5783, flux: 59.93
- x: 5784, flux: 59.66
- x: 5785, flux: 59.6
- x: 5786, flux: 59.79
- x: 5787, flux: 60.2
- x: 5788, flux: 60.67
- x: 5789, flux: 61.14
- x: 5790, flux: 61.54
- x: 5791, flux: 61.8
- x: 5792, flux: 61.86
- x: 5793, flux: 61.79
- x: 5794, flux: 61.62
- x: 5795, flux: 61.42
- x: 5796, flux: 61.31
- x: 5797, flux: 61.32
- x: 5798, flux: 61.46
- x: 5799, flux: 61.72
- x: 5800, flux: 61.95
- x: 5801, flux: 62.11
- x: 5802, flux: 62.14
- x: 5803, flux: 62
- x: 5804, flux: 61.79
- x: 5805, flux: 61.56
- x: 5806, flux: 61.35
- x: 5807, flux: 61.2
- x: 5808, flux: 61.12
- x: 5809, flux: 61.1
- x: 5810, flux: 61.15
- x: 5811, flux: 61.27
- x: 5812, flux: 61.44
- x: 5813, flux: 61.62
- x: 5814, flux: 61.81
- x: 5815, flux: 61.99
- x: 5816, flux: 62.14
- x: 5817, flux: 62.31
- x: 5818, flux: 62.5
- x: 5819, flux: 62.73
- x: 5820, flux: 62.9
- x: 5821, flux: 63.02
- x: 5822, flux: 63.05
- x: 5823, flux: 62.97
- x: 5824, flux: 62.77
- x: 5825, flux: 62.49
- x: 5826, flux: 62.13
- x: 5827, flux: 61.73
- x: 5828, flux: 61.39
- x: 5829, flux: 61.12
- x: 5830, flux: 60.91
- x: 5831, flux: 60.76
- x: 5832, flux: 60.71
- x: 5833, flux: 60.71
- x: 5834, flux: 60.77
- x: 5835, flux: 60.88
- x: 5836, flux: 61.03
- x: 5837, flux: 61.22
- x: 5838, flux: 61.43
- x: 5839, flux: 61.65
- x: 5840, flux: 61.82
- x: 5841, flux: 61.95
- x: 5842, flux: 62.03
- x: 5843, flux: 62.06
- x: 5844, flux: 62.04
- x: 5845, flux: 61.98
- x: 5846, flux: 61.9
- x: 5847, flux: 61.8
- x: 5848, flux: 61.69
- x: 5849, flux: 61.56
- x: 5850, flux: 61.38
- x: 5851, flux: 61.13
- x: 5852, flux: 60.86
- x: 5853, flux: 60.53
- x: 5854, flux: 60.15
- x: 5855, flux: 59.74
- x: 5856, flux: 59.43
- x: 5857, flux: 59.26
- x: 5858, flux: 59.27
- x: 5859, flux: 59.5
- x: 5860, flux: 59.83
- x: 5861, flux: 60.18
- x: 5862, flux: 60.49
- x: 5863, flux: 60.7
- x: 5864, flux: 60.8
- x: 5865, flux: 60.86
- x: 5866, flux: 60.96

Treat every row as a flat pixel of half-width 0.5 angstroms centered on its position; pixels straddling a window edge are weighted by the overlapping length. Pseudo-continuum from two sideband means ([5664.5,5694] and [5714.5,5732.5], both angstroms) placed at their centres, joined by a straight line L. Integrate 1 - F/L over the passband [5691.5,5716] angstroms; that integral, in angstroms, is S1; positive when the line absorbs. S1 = 0.5 angstroms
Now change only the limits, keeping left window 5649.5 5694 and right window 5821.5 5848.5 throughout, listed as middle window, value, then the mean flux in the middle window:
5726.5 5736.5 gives -0.1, 61.3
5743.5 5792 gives -0.1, 61.2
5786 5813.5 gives 0.0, 61.4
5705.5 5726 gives 0.1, 60.4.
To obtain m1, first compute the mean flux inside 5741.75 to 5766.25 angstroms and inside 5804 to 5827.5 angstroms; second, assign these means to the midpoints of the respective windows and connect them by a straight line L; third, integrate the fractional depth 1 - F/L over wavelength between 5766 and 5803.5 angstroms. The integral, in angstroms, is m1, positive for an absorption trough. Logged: 0.2 angstroms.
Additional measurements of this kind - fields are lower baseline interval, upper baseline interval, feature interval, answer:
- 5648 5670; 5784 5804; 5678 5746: -0.49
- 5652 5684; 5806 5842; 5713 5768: -0.37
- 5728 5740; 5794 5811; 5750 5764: 0.06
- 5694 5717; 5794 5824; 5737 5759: -0.26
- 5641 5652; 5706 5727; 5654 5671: 0.15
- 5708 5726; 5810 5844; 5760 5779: -0.10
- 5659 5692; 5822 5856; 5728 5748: -0.22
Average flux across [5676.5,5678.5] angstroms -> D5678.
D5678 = 62.1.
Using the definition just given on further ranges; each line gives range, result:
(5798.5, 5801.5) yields 61.9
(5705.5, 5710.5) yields 58.7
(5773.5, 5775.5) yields 61.5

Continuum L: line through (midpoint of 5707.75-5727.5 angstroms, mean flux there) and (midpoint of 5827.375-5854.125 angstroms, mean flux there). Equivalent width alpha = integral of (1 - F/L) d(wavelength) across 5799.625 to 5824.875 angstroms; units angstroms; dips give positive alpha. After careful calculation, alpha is -0.3 angstroms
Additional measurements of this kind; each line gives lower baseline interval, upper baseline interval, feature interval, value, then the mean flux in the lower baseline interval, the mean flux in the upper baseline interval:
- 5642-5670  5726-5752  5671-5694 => -0.26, 59.6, 61.3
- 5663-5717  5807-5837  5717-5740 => -0.25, 60.3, 61.7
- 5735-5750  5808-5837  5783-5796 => 0.16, 61.5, 61.7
